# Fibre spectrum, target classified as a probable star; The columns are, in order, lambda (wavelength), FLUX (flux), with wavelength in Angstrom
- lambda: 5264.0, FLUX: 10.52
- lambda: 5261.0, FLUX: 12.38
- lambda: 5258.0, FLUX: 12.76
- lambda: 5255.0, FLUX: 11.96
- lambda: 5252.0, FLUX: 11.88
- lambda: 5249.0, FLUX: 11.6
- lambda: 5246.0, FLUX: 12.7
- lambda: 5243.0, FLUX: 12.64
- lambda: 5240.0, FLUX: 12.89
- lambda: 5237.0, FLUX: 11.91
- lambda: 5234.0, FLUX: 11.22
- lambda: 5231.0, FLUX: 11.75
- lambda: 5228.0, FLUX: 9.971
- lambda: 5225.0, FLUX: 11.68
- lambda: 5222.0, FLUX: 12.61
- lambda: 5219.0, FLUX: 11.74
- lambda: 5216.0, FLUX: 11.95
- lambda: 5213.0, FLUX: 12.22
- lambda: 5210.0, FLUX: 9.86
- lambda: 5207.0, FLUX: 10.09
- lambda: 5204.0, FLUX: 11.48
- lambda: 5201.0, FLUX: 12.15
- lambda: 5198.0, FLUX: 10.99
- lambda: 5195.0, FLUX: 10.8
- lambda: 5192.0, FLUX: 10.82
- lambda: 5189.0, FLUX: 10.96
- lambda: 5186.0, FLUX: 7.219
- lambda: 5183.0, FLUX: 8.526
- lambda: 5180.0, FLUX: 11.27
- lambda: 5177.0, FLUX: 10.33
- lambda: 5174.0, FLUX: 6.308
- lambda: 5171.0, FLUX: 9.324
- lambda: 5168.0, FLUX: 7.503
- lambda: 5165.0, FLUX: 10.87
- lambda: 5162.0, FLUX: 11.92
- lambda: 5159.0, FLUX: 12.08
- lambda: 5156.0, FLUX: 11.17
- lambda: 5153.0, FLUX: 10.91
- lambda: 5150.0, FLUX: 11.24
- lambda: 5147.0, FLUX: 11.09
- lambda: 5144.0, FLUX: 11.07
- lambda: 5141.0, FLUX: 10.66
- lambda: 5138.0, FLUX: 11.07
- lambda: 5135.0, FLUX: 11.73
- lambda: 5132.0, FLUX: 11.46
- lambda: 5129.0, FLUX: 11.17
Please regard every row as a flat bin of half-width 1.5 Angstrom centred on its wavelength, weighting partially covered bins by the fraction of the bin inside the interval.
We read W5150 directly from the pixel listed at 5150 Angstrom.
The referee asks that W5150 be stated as 11.24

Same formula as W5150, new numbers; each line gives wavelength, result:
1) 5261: 12.38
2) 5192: 10.82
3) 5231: 11.75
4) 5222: 12.61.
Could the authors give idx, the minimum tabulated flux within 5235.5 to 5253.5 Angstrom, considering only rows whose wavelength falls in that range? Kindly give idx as 11.6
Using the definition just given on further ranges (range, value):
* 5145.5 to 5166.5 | 10.87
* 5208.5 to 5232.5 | 9.86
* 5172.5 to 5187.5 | 6.308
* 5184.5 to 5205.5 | 7.219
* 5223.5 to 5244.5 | 9.971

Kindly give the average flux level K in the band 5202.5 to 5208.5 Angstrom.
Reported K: 10.8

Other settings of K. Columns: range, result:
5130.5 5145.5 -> 11.2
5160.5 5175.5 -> 9.19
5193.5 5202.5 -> 11.3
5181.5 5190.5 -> 8.9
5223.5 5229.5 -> 10.8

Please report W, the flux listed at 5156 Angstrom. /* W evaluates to 11.17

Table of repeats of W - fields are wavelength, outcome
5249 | 11.6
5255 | 11.96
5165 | 10.87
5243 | 12.64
